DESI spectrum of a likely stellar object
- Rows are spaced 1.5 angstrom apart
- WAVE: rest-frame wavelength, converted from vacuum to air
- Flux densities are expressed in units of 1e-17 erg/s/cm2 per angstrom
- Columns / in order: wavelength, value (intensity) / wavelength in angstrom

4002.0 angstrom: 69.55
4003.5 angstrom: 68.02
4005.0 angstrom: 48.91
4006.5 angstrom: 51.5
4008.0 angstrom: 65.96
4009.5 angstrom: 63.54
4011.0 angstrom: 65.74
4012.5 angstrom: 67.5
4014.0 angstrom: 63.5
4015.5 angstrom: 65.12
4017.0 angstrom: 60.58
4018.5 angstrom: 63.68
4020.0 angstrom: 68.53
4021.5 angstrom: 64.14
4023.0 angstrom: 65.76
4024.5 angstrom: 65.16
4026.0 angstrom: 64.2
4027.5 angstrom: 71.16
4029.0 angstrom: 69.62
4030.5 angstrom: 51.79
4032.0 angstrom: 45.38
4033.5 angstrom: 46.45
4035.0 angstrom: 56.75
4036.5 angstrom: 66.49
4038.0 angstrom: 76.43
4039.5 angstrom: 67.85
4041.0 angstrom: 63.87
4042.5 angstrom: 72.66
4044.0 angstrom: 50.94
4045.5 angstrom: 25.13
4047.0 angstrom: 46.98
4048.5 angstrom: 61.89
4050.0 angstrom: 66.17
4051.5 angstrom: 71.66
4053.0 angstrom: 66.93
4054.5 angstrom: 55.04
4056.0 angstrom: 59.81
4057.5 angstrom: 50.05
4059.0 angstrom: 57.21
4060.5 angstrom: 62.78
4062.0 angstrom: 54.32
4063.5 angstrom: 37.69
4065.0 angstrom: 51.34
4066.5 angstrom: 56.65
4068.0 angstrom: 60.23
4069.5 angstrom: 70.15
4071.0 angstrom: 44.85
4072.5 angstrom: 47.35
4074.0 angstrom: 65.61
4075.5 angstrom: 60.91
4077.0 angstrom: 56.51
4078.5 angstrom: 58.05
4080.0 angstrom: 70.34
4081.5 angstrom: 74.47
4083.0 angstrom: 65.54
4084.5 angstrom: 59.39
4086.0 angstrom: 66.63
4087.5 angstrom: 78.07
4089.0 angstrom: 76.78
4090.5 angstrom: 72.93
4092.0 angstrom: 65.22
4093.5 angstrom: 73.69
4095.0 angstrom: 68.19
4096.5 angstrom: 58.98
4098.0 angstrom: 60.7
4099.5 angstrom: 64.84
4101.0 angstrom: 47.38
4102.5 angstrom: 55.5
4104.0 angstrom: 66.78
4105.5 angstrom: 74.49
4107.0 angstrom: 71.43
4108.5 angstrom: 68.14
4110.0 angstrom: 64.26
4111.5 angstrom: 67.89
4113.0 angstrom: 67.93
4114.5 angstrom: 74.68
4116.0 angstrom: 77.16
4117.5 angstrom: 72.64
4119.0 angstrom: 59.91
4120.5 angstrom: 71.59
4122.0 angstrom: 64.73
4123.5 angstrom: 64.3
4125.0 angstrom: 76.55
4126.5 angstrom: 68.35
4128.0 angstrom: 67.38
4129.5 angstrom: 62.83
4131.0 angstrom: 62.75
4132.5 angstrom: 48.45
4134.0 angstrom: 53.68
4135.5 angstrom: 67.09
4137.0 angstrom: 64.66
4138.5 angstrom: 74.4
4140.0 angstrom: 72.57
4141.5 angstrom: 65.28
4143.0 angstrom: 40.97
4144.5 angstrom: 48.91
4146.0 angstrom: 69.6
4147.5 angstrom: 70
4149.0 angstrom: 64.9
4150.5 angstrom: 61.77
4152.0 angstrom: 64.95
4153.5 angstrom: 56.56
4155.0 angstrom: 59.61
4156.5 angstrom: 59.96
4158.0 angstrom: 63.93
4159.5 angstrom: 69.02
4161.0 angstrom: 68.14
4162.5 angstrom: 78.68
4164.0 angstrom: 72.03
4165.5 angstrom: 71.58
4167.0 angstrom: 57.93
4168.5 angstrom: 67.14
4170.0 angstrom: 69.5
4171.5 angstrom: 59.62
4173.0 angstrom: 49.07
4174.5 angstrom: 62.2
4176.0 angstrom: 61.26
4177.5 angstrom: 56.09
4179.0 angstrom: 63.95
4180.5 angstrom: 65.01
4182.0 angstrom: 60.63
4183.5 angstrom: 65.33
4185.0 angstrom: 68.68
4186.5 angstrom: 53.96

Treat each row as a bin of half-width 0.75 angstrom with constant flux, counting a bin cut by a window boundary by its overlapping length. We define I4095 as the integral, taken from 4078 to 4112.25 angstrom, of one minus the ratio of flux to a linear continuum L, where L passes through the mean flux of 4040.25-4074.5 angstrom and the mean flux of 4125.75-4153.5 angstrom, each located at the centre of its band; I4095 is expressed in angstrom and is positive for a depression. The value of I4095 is -4.26 angstrom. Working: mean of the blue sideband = 56.4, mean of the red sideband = 62.5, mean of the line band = 66.6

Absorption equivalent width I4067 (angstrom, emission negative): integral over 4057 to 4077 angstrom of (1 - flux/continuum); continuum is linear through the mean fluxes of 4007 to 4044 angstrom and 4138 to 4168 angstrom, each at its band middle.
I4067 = 2.6 angstrom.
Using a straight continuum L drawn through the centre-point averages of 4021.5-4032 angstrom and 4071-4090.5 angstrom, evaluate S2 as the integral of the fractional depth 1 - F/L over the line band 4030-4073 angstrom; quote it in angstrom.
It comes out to 4.7 angstrom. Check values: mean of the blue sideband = 63.2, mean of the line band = 56.8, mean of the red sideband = 64.5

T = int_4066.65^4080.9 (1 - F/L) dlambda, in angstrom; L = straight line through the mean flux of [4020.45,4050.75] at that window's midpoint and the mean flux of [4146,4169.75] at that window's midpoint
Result 0.6 angstrom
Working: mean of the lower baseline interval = 60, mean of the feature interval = 59.4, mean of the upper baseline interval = 65.9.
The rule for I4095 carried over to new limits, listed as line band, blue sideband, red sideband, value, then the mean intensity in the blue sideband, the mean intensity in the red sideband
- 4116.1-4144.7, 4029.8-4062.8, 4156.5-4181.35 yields -0.76 angstrom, 58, 64.5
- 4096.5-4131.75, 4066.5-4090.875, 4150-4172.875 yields -1.16 angstrom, 63.9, 65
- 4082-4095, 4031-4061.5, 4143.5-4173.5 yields -1.98 angstrom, 58.4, 64.1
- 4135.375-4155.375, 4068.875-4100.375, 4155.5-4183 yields 0.44 angstrom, 64.6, 64.2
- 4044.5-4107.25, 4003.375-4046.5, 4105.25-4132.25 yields 4.09 angstrom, 61.1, 68.2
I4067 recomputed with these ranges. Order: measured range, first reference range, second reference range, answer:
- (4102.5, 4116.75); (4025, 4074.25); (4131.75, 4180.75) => -2.0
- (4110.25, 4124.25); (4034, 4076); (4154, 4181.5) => -1.7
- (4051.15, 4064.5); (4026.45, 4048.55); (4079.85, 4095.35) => 1.3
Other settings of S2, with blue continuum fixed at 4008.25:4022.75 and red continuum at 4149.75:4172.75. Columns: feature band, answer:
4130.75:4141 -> 0.24 angstrom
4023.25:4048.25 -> 2.24 angstrom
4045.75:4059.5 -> 1.38 angstrom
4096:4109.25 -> 0.35 angstrom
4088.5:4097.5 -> -0.55 angstrom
